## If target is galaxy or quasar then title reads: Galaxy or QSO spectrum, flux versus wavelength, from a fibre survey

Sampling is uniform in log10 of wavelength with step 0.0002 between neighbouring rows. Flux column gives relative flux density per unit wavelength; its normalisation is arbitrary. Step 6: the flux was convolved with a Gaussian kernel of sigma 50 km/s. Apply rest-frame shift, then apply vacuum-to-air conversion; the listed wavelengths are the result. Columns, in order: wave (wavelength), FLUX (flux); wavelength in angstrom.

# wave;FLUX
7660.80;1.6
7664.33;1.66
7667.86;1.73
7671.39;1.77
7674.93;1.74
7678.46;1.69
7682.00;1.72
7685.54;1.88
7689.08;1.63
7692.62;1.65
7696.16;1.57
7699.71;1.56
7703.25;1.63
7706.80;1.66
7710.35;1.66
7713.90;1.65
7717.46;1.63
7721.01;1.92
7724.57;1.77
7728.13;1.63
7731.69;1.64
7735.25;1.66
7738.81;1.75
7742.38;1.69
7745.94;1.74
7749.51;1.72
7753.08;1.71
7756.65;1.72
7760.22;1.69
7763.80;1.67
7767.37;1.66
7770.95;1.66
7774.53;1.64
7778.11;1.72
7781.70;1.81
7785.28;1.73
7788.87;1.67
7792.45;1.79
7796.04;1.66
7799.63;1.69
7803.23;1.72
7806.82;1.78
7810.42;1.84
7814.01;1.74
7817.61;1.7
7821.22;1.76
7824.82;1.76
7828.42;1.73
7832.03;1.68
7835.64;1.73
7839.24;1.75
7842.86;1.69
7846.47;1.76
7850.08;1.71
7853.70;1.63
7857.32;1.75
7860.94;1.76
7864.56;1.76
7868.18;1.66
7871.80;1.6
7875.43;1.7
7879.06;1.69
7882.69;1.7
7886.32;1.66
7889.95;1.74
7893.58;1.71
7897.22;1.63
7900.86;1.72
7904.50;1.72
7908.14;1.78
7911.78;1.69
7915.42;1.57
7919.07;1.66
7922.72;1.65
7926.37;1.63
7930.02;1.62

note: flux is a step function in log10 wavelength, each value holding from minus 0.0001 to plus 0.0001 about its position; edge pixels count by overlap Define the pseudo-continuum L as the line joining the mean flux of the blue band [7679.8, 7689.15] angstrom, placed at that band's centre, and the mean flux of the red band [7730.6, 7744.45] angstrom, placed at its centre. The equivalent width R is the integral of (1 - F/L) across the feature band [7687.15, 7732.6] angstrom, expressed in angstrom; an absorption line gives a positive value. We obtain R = 1.7 angstrom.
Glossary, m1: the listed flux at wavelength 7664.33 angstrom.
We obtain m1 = 1.66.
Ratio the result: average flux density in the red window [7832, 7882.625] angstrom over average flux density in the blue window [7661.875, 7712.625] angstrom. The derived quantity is 1.0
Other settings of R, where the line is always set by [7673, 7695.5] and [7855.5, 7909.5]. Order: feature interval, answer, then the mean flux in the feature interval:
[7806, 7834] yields -0.7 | 1.75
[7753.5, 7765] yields 0.1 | 1.7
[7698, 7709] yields 0.6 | 1.62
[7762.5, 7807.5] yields 0.0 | 1.71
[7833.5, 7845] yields -0.1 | 1.72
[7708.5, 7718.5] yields 0.4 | 1.65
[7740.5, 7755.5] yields -0.1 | 1.72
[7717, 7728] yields -0.4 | 1.77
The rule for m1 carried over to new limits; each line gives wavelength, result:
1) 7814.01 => 1.74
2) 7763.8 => 1.67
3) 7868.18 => 1.66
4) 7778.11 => 1.72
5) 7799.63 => 1.69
